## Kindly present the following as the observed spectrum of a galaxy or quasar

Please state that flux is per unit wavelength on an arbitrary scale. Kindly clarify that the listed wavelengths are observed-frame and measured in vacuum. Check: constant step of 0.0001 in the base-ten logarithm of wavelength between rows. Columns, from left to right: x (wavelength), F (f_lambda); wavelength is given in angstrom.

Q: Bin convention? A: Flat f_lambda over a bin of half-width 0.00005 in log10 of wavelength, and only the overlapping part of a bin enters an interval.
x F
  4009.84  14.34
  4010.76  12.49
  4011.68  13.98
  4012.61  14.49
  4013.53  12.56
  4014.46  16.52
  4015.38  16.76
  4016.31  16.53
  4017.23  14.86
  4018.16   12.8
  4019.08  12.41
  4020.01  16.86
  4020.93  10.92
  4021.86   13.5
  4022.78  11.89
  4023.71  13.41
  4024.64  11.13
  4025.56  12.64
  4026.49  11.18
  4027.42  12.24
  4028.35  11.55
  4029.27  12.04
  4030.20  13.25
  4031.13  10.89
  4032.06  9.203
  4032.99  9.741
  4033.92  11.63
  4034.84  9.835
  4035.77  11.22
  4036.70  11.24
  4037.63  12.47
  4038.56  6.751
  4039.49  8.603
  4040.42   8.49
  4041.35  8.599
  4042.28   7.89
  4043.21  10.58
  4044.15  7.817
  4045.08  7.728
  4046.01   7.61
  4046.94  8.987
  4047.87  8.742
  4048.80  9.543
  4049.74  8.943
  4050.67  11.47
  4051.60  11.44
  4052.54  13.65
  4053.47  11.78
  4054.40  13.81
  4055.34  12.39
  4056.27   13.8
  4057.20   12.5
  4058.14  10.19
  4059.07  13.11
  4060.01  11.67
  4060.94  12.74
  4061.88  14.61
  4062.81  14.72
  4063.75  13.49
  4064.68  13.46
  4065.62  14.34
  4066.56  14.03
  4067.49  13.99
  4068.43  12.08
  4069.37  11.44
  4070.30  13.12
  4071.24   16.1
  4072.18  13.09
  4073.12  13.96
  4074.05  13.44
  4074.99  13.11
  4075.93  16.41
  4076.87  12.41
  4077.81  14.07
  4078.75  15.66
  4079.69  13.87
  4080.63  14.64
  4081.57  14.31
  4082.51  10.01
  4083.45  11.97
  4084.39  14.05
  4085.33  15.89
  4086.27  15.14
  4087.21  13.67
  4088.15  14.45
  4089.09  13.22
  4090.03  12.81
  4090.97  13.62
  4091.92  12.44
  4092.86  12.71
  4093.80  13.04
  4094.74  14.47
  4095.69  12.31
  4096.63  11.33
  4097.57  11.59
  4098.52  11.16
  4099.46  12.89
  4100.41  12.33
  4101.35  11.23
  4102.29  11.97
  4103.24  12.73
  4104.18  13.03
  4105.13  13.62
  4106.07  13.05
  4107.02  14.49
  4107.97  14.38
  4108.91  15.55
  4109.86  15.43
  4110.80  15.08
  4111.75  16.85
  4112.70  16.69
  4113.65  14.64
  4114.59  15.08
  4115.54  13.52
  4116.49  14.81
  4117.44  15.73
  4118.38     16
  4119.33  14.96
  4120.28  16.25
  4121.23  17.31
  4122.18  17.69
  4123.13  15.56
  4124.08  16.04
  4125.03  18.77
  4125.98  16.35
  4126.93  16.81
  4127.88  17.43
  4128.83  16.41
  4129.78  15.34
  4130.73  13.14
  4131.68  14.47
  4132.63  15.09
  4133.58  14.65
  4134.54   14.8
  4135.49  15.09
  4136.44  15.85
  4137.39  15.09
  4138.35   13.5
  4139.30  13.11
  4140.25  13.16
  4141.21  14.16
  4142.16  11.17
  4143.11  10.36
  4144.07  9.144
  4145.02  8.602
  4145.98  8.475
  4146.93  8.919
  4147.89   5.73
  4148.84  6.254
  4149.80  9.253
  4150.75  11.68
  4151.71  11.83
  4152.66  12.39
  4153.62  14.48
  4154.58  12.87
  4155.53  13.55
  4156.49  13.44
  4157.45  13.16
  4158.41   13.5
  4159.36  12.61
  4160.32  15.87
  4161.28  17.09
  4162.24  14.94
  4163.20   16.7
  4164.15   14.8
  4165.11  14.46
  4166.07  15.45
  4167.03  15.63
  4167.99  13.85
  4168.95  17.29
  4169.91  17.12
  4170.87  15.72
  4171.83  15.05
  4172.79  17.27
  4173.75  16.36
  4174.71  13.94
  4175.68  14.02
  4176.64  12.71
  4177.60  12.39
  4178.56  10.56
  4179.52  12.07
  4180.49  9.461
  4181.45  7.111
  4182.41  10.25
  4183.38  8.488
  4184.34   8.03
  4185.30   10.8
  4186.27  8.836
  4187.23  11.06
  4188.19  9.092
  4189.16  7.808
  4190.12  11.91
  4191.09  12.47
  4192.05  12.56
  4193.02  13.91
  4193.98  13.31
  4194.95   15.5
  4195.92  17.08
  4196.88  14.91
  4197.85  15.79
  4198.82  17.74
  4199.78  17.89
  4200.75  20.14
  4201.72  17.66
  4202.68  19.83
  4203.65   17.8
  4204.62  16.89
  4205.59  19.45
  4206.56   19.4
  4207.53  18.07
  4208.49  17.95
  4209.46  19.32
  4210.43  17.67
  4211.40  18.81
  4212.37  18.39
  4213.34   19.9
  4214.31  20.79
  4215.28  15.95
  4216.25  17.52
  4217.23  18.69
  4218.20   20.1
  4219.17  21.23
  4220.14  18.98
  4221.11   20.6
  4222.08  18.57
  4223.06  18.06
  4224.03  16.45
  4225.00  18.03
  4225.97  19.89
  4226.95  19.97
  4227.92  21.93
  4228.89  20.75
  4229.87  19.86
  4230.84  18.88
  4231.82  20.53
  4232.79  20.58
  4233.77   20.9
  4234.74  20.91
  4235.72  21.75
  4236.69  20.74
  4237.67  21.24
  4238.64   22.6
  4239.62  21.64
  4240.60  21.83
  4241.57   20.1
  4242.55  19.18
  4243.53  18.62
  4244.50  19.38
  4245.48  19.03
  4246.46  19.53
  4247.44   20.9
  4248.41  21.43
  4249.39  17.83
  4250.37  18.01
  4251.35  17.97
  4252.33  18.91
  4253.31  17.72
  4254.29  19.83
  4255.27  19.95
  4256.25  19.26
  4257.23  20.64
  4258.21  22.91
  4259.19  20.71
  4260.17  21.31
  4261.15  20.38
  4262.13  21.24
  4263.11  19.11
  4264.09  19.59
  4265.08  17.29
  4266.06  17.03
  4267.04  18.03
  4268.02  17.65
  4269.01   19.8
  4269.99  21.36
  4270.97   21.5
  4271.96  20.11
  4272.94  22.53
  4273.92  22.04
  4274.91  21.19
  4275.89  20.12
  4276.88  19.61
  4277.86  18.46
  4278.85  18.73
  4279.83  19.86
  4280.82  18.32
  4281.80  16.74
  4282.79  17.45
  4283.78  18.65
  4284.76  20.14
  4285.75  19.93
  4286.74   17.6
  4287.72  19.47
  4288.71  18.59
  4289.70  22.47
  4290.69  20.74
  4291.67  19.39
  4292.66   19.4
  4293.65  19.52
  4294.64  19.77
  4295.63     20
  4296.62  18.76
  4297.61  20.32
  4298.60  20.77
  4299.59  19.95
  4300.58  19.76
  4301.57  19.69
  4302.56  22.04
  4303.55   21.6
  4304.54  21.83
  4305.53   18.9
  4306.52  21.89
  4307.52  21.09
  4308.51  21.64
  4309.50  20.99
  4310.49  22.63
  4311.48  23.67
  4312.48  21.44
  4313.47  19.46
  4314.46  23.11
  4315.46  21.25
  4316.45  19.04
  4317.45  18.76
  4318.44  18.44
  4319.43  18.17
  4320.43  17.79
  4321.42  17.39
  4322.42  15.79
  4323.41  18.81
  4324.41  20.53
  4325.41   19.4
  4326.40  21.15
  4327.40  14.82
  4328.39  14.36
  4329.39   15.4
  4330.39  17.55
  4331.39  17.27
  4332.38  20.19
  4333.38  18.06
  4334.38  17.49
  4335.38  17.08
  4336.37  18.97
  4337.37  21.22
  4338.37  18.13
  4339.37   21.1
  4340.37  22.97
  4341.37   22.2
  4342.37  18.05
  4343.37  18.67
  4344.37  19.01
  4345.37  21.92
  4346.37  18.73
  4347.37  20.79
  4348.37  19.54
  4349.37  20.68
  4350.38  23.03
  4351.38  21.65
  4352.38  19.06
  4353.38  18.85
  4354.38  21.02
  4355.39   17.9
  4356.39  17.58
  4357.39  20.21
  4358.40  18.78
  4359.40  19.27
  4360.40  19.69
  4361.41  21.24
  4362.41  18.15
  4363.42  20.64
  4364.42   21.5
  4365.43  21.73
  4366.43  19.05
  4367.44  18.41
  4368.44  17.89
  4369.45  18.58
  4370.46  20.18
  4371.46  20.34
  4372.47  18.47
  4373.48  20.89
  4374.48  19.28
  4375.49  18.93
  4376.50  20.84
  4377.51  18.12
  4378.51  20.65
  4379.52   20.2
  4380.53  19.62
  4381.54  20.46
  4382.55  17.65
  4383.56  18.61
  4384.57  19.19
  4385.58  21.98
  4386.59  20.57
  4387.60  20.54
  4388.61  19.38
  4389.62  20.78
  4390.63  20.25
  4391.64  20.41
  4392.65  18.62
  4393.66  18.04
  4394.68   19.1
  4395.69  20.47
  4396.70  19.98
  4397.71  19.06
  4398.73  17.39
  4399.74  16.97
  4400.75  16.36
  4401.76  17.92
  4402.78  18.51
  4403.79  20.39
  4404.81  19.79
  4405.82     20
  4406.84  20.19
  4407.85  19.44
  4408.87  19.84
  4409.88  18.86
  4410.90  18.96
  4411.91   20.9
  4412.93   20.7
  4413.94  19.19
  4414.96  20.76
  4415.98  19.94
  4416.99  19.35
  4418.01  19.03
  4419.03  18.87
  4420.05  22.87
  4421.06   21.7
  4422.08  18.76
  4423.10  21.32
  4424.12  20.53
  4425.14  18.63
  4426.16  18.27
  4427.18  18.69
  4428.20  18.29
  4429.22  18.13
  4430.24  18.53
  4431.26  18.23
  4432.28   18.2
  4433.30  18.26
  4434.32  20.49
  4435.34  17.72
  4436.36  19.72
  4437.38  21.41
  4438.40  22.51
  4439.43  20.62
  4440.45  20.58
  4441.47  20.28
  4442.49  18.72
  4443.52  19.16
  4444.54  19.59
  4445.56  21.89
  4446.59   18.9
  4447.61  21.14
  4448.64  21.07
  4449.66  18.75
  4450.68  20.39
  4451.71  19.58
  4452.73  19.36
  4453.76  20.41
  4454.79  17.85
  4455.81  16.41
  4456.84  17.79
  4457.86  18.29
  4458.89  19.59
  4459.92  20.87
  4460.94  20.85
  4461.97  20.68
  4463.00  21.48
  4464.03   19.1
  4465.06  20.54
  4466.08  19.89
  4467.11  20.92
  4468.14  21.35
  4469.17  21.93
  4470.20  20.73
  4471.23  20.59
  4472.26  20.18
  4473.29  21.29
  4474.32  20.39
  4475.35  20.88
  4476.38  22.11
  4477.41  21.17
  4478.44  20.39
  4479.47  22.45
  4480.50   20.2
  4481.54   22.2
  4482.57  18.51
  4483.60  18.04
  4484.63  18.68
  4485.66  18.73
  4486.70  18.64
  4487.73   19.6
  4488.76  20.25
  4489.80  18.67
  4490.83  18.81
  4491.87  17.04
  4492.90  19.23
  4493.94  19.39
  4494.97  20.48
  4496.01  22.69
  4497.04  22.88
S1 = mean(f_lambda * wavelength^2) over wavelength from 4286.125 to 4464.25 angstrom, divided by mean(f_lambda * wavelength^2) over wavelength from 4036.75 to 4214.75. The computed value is 1.6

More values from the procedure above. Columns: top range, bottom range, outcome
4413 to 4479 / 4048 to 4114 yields 1.78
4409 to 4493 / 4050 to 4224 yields 1.61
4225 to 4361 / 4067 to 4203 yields 1.56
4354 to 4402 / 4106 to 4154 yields 1.57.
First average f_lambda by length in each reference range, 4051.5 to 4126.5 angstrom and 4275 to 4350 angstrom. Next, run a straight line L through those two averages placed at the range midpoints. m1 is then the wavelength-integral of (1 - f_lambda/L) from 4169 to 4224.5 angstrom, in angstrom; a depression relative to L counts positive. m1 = 4.1 angstrom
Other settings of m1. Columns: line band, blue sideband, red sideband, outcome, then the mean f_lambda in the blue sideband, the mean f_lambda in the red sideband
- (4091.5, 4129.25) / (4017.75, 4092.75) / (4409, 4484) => -3.5 angstrom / 12.2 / 19.9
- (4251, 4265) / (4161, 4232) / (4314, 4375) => -2.1 angstrom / 15.9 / 19.3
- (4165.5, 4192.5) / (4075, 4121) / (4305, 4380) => 5.7 angstrom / 13.9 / 19.6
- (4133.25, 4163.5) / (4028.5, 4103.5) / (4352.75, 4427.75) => 3.3 angstrom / 12.1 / 19.6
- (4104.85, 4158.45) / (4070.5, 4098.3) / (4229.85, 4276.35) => 5.0 angstrom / 13.5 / 20.1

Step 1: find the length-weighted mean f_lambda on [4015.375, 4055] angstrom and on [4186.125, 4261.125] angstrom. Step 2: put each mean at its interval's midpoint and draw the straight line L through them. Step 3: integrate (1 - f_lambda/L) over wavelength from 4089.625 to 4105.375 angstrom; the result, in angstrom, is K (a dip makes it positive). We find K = 1.19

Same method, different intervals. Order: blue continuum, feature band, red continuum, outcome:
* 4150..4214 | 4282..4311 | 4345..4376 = -3.61 angstrom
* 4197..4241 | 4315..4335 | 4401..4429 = 1.46 angstrom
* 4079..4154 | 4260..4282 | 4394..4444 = -4.07 angstrom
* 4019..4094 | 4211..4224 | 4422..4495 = -3.18 angstrom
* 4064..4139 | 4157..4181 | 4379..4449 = 1.46 angstrom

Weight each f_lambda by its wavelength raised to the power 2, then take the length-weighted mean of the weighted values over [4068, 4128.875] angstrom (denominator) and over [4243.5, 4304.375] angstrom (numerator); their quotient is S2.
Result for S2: 1.51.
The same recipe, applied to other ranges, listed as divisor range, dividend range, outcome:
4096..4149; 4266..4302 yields 1.53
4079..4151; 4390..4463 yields 1.66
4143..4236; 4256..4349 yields 1.36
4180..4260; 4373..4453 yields 1.21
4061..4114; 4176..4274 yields 1.39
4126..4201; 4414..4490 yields 1.72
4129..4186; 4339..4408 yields 1.68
